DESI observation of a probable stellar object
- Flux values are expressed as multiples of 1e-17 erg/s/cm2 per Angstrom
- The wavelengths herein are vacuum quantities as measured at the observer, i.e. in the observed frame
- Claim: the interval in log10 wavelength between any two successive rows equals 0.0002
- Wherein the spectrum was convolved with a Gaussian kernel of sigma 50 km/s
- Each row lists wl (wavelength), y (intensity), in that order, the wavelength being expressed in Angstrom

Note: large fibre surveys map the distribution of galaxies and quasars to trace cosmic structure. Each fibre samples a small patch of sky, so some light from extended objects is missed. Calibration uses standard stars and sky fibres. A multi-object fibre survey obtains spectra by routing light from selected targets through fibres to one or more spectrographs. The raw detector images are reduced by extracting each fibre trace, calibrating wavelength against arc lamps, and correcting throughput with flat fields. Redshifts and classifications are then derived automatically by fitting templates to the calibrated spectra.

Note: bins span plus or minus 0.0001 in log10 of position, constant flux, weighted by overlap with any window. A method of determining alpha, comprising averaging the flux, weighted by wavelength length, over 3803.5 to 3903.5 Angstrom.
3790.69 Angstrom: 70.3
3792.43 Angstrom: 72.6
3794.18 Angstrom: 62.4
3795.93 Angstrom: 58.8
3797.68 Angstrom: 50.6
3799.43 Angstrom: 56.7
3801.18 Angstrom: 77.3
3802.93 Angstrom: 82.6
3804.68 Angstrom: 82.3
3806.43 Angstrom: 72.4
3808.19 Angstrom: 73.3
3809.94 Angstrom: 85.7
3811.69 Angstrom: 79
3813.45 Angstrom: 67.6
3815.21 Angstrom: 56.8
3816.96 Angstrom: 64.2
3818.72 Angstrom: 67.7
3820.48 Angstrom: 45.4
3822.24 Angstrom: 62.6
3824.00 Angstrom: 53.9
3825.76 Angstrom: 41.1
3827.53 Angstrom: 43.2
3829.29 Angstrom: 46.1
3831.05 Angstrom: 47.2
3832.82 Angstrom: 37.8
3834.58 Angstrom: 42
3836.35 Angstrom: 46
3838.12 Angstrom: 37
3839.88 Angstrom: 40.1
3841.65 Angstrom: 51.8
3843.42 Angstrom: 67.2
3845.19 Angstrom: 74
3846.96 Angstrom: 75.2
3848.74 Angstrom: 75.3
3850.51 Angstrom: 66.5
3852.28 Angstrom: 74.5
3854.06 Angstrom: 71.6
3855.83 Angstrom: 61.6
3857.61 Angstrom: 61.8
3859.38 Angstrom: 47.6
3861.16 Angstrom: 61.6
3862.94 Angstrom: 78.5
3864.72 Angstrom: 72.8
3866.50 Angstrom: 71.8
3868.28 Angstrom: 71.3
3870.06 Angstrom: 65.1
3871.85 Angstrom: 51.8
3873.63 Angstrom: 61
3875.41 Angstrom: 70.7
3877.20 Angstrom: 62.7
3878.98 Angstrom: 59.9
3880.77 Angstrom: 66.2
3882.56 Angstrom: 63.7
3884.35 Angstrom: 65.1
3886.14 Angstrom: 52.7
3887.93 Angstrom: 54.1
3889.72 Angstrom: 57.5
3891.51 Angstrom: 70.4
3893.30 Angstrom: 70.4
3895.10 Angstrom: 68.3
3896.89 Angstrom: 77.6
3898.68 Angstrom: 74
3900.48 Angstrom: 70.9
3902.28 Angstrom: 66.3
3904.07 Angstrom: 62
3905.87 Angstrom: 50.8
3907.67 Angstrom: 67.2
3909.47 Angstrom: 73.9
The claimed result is 62.6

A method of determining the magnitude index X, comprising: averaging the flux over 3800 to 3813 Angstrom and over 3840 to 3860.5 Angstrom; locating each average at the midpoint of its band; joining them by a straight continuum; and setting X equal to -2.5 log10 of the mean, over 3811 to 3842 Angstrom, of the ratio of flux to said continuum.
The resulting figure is 0.37 mag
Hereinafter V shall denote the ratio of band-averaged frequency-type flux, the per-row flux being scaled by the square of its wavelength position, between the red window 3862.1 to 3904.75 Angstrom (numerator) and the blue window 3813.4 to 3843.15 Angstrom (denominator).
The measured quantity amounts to 1.36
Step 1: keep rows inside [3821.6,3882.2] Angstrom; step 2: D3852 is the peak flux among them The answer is 78.5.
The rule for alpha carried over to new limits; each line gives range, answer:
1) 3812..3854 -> 56.4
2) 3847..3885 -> 66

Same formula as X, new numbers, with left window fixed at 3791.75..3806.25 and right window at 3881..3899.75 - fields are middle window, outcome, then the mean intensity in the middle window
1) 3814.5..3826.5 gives 0.20 mag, 56.1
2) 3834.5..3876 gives 0.06 mag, 62.7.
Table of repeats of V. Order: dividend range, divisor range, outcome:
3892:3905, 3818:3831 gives 1.43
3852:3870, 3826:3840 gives 1.60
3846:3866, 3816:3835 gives 1.37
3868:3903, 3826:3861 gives 1.18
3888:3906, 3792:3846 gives 1.18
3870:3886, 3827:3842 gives 1.48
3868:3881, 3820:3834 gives 1.37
